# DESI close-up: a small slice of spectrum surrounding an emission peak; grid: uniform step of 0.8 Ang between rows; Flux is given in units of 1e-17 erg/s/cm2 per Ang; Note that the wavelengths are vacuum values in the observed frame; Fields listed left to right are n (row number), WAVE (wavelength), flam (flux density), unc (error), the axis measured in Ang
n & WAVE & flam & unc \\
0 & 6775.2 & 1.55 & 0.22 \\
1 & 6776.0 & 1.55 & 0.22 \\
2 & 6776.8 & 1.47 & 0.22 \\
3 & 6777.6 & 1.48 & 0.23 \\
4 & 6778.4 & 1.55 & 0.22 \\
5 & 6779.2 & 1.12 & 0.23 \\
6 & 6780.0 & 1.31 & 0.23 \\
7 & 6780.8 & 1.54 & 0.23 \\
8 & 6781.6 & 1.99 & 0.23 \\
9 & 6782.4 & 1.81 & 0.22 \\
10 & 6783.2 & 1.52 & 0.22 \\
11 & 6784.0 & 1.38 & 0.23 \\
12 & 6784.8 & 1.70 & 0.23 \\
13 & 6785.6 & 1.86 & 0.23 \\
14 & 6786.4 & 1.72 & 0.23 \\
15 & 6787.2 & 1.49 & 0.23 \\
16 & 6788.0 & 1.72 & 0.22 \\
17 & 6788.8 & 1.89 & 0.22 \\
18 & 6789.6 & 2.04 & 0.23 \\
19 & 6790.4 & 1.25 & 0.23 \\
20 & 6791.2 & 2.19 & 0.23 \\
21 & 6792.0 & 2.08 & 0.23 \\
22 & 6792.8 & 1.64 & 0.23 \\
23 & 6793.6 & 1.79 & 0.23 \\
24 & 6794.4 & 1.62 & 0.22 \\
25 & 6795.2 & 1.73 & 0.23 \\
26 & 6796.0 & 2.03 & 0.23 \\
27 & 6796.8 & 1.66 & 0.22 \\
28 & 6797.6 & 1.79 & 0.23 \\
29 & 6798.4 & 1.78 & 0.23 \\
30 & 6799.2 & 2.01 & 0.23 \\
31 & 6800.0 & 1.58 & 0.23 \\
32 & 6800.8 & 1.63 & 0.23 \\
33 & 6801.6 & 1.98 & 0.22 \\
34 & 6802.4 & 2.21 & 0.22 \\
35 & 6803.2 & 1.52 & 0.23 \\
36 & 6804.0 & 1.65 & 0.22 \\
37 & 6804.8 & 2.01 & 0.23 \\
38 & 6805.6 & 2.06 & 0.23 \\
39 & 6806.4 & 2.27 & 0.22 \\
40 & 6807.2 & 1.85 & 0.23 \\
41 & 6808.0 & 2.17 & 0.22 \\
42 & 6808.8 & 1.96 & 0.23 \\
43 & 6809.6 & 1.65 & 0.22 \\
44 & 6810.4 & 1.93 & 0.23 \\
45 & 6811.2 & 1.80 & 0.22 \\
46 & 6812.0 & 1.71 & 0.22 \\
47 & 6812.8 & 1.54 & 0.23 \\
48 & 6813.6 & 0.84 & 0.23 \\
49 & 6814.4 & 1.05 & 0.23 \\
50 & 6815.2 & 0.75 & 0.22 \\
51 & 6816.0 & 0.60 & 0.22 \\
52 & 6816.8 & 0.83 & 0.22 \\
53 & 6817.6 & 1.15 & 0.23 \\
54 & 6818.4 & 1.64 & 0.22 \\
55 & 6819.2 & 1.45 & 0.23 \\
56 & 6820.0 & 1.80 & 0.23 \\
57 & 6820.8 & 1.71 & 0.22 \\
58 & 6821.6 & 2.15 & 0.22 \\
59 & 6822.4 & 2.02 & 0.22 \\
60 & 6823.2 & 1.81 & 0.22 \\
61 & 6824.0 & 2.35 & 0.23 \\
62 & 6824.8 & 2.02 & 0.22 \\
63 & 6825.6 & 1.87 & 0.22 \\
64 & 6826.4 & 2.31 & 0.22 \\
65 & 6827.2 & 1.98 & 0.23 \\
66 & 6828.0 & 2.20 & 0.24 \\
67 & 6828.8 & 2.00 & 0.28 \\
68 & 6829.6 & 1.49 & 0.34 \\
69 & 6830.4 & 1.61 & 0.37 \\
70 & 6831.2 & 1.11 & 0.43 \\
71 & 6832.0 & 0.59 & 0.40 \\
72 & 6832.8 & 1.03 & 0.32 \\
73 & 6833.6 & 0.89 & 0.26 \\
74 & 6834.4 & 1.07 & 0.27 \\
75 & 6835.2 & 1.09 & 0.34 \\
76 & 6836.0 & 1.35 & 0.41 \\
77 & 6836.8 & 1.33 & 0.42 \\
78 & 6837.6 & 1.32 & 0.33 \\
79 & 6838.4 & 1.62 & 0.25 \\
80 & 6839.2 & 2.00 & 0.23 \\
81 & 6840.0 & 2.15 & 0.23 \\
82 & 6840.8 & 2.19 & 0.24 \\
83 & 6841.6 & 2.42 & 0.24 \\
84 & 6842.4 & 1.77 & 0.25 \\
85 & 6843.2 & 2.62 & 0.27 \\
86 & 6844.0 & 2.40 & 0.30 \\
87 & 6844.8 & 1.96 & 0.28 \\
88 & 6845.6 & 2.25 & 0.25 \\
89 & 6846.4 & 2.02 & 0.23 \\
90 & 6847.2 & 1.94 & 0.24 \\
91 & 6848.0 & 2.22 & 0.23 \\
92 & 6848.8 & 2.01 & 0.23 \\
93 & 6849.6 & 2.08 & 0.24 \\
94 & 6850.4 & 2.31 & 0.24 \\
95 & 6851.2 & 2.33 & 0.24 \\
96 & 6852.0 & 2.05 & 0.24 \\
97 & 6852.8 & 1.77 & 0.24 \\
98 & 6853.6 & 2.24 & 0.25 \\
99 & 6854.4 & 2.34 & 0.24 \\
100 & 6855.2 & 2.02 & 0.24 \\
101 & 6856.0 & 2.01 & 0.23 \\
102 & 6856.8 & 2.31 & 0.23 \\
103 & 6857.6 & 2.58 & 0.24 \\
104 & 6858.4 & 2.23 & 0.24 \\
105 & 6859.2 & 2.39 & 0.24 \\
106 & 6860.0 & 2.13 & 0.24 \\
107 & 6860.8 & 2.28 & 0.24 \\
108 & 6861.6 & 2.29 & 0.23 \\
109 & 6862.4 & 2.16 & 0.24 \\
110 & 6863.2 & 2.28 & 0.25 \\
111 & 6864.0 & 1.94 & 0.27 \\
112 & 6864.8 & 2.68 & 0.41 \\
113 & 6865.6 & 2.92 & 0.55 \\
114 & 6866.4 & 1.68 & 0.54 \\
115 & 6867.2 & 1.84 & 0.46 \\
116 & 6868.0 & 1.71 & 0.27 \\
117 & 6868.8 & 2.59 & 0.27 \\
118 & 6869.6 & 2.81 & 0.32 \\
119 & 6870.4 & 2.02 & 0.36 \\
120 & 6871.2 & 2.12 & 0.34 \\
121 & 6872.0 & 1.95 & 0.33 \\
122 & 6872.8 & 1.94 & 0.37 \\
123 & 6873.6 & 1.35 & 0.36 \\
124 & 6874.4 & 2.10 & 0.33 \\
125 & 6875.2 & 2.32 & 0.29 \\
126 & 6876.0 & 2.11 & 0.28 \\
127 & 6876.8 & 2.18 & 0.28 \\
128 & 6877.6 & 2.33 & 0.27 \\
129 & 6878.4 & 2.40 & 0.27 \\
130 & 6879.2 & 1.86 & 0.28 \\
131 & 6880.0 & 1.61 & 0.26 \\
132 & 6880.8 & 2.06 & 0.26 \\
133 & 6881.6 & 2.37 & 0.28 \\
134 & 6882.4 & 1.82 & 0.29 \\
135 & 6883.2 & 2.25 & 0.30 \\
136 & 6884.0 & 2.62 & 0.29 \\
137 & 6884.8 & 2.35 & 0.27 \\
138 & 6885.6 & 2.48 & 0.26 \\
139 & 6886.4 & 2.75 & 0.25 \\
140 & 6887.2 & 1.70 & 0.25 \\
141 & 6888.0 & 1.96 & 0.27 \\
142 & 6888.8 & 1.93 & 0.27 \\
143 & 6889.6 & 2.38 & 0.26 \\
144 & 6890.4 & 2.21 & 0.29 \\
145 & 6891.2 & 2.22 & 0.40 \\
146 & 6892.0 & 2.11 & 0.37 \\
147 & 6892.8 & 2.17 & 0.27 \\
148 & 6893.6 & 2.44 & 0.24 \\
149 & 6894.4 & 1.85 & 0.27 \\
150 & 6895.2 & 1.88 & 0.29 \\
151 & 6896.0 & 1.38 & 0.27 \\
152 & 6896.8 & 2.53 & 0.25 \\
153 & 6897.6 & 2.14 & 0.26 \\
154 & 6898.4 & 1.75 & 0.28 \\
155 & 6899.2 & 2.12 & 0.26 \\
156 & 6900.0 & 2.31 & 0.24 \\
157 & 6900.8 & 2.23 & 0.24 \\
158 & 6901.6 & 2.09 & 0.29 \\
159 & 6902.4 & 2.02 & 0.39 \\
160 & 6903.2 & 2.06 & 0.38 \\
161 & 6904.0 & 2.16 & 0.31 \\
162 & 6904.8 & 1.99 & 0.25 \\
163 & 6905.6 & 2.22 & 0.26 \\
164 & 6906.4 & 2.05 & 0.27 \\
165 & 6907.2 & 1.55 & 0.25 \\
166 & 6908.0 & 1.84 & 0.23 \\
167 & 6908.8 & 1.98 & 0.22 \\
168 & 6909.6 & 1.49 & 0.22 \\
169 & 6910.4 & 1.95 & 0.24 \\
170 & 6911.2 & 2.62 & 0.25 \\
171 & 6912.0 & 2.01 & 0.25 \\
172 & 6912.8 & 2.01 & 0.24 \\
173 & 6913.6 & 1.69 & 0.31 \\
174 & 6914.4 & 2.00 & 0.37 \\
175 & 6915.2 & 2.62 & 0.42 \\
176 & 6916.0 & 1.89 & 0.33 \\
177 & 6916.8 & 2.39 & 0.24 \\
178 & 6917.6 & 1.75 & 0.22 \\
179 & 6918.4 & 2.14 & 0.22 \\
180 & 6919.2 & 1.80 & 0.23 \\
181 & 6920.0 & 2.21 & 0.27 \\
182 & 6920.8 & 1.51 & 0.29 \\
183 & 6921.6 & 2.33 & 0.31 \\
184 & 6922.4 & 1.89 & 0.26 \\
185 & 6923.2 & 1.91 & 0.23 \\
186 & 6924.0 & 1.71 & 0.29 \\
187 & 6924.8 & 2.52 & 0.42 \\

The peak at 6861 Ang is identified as Mg II 2798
